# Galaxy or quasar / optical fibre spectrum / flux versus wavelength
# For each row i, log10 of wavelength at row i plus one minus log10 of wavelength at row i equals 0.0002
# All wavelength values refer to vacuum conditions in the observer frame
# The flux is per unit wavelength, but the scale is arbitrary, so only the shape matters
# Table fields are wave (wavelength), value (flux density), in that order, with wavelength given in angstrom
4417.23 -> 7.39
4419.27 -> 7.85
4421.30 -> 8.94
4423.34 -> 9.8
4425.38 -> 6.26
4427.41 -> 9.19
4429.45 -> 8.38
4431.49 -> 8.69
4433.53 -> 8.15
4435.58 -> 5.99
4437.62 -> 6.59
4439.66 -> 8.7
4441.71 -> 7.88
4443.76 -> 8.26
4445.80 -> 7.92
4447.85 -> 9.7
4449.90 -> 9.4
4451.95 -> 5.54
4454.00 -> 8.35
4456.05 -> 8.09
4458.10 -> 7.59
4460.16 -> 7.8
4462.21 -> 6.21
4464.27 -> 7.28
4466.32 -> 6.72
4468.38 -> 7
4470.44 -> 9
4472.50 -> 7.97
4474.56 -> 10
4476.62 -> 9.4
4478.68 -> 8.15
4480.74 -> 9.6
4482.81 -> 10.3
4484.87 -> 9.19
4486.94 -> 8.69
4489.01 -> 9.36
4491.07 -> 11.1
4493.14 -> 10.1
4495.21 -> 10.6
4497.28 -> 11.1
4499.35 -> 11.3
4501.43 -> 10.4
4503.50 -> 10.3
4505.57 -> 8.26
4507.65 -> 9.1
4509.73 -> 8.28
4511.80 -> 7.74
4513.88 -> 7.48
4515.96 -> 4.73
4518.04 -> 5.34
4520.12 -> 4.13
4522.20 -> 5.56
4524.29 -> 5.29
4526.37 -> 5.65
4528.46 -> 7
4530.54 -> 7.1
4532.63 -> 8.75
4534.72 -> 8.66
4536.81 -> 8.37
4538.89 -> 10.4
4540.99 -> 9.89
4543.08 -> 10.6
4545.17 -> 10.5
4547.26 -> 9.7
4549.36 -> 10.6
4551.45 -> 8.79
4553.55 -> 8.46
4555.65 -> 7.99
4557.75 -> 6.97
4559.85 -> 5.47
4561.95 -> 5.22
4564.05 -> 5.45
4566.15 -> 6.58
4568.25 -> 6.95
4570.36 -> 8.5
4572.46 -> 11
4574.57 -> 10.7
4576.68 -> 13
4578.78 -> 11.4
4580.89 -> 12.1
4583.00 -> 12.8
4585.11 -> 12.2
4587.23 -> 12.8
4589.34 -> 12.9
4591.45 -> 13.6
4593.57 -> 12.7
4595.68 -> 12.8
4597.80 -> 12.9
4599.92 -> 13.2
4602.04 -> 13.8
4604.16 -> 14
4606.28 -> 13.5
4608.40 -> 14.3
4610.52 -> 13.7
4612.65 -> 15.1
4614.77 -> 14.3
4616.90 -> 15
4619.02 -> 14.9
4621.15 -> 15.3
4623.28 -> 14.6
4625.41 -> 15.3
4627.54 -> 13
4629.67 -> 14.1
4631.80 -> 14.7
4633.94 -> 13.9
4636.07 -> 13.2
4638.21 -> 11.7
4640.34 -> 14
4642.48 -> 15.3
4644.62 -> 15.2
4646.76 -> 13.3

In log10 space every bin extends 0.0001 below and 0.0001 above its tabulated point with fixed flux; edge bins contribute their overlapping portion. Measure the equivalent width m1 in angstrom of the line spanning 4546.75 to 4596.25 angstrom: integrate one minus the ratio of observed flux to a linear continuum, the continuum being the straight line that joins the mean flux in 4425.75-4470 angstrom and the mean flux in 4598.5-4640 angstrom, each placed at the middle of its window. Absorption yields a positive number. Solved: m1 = 9.9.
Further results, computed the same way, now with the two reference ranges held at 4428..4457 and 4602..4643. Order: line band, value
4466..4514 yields 1.7 angstrom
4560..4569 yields 4.6 angstrom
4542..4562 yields 5.3 angstrom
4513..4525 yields 5.9 angstrom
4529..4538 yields 2.4 angstrom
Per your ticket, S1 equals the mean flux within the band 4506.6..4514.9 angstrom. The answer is 8.15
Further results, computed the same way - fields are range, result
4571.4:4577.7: 11.6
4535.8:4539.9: 9.41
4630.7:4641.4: 13.5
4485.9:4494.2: 9.81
